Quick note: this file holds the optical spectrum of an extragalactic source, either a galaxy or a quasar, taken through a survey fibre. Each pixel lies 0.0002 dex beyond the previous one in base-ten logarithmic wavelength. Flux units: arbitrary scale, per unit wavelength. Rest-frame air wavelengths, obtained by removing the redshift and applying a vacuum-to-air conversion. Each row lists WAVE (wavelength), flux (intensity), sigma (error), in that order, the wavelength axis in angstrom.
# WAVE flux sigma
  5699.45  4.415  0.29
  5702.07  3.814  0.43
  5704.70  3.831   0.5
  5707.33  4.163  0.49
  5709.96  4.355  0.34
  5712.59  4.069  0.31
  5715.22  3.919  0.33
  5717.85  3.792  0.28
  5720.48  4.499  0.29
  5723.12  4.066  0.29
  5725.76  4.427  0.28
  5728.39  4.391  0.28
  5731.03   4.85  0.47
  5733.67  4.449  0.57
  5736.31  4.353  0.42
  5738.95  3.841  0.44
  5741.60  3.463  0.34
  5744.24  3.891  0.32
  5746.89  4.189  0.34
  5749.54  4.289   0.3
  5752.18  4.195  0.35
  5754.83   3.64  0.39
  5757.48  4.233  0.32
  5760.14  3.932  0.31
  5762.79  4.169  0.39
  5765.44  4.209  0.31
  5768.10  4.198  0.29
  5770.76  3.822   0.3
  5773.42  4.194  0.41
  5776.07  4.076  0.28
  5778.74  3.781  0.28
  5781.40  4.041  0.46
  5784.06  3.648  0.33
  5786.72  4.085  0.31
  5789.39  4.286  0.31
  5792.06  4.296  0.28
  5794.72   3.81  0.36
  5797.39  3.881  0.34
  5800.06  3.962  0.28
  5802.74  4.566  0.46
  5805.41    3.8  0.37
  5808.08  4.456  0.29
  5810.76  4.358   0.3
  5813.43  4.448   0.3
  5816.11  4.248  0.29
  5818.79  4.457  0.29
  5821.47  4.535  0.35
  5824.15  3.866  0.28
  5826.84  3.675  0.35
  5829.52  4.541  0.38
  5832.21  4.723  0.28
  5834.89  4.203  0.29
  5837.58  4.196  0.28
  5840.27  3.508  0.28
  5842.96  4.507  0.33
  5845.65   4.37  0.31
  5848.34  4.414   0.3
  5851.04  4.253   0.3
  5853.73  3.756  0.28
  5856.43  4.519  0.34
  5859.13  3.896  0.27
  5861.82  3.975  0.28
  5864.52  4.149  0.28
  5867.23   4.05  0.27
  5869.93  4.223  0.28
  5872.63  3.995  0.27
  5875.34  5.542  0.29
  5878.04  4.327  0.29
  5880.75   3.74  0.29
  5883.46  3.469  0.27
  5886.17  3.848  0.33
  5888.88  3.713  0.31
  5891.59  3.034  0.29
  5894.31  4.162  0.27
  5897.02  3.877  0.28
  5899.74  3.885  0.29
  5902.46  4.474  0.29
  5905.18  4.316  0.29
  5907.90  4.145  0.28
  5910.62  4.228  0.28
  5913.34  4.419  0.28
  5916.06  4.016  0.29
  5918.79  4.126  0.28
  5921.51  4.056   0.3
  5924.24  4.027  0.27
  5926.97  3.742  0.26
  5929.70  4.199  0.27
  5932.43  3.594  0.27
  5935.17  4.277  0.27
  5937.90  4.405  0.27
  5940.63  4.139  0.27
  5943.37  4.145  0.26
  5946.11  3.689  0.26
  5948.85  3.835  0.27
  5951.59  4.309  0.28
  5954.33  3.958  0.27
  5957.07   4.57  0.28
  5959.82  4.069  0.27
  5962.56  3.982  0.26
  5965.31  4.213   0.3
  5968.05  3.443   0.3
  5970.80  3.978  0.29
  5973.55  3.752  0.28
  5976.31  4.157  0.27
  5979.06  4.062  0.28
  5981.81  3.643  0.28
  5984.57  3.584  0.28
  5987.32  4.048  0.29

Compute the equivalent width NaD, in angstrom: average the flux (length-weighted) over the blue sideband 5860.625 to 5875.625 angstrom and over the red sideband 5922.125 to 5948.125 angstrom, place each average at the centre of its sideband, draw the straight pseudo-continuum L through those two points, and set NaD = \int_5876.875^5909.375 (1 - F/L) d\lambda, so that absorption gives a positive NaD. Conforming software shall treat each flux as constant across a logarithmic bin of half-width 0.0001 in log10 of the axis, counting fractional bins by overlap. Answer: 1.88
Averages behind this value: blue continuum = 4.24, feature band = 3.91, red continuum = 4.02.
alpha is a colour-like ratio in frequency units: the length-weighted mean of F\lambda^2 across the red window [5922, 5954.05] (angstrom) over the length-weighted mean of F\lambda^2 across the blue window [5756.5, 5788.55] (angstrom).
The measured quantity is 1.1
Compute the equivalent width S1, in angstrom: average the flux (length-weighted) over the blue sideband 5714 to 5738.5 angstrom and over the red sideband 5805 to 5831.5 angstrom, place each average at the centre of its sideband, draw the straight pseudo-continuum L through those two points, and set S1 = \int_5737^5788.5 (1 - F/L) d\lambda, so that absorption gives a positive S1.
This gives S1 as 3.36 angstrom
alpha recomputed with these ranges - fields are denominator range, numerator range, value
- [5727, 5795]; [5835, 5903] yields 1.03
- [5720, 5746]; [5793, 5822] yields 1.03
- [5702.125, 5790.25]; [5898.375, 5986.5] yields 1.06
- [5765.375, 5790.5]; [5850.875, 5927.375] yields 1.05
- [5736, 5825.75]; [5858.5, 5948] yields 1.03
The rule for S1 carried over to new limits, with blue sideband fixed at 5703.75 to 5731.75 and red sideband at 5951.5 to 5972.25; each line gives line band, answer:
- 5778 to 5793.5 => 0.5 angstrom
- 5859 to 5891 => 0.4 angstrom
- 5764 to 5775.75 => 0.2 angstrom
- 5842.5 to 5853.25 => -0.5 angstrom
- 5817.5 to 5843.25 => -0.5 angstrom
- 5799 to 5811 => -0.2 angstrom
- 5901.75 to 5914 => -0.7 angstrom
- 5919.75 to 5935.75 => 0.4 angstrom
